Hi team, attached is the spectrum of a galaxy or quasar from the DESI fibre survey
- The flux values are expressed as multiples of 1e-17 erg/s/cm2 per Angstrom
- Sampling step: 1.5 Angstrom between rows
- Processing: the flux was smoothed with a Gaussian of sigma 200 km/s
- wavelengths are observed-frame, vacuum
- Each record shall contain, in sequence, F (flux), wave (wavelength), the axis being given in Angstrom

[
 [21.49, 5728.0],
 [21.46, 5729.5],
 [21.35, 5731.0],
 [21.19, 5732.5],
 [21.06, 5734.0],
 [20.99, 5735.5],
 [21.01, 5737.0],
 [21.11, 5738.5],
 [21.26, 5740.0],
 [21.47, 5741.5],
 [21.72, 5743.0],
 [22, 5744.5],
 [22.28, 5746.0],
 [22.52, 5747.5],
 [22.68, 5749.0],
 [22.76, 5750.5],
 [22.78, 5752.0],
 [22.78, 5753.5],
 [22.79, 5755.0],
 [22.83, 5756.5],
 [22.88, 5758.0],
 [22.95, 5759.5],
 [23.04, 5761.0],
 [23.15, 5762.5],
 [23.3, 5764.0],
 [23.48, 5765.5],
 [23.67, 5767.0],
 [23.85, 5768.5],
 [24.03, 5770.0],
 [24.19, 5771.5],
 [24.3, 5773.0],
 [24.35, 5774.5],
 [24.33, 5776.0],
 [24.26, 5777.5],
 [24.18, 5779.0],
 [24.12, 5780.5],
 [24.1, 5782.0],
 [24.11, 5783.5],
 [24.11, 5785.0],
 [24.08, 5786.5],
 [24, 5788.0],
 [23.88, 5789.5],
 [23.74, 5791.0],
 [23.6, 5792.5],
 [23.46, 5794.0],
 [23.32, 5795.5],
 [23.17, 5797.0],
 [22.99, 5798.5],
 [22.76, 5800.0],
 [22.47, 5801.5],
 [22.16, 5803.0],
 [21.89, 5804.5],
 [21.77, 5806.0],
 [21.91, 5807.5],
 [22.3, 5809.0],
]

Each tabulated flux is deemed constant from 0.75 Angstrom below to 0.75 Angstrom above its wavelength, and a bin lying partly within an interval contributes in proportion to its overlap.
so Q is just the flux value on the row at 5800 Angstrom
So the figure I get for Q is 22.76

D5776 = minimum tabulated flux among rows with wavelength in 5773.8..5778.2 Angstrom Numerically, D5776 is 24.26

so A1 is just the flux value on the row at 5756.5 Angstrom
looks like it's 22.83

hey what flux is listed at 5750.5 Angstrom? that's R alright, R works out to 22.76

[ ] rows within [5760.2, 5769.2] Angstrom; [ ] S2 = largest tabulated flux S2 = 23.85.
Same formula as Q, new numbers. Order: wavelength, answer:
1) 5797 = 23.17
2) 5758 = 22.88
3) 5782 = 24.1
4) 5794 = 23.46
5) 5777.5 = 24.26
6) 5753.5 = 22.78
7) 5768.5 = 23.85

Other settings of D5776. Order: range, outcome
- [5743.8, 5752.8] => 22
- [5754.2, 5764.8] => 22.79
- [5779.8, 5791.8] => 23.74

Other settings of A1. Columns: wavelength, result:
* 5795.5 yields 23.32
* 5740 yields 21.26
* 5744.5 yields 22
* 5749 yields 22.68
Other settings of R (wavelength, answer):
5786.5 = 24.08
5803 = 22.16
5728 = 21.49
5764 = 23.3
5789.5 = 23.88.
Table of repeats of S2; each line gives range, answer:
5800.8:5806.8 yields 22.47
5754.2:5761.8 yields 23.04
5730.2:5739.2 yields 21.35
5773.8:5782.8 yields 24.35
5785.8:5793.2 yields 24.08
